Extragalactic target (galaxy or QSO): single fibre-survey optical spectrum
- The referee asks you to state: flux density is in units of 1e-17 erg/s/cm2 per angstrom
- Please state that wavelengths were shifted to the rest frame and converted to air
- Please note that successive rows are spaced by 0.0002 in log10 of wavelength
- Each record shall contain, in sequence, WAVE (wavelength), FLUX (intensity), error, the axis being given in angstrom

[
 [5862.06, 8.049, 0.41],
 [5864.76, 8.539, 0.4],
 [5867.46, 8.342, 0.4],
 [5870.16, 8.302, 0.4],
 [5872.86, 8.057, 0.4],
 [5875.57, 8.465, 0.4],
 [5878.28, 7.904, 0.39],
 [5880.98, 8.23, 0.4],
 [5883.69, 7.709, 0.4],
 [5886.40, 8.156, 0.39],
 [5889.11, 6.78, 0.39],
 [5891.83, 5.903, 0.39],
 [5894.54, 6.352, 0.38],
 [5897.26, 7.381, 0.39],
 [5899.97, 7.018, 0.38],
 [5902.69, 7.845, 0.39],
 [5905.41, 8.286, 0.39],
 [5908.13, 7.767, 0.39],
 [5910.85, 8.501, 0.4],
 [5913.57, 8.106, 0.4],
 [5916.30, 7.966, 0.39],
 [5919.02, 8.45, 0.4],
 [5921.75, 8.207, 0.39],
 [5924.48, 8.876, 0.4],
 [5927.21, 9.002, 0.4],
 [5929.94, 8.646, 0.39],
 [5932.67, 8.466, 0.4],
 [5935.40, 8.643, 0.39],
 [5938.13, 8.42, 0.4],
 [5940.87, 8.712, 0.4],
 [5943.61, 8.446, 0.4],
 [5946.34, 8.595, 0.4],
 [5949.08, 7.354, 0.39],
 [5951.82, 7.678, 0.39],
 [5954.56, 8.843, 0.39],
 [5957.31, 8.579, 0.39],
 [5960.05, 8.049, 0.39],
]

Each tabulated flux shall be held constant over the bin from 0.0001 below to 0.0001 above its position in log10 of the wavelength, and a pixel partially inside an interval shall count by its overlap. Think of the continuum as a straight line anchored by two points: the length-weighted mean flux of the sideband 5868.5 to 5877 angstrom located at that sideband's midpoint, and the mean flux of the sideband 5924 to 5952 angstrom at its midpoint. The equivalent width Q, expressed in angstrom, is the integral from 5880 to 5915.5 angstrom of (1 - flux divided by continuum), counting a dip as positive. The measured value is 3.4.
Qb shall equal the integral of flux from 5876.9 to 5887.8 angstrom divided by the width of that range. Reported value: 8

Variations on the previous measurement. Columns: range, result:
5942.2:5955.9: 8.19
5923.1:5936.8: 8.73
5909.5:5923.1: 8.24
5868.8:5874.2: 8.19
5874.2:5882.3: 8.2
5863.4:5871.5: 8.4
